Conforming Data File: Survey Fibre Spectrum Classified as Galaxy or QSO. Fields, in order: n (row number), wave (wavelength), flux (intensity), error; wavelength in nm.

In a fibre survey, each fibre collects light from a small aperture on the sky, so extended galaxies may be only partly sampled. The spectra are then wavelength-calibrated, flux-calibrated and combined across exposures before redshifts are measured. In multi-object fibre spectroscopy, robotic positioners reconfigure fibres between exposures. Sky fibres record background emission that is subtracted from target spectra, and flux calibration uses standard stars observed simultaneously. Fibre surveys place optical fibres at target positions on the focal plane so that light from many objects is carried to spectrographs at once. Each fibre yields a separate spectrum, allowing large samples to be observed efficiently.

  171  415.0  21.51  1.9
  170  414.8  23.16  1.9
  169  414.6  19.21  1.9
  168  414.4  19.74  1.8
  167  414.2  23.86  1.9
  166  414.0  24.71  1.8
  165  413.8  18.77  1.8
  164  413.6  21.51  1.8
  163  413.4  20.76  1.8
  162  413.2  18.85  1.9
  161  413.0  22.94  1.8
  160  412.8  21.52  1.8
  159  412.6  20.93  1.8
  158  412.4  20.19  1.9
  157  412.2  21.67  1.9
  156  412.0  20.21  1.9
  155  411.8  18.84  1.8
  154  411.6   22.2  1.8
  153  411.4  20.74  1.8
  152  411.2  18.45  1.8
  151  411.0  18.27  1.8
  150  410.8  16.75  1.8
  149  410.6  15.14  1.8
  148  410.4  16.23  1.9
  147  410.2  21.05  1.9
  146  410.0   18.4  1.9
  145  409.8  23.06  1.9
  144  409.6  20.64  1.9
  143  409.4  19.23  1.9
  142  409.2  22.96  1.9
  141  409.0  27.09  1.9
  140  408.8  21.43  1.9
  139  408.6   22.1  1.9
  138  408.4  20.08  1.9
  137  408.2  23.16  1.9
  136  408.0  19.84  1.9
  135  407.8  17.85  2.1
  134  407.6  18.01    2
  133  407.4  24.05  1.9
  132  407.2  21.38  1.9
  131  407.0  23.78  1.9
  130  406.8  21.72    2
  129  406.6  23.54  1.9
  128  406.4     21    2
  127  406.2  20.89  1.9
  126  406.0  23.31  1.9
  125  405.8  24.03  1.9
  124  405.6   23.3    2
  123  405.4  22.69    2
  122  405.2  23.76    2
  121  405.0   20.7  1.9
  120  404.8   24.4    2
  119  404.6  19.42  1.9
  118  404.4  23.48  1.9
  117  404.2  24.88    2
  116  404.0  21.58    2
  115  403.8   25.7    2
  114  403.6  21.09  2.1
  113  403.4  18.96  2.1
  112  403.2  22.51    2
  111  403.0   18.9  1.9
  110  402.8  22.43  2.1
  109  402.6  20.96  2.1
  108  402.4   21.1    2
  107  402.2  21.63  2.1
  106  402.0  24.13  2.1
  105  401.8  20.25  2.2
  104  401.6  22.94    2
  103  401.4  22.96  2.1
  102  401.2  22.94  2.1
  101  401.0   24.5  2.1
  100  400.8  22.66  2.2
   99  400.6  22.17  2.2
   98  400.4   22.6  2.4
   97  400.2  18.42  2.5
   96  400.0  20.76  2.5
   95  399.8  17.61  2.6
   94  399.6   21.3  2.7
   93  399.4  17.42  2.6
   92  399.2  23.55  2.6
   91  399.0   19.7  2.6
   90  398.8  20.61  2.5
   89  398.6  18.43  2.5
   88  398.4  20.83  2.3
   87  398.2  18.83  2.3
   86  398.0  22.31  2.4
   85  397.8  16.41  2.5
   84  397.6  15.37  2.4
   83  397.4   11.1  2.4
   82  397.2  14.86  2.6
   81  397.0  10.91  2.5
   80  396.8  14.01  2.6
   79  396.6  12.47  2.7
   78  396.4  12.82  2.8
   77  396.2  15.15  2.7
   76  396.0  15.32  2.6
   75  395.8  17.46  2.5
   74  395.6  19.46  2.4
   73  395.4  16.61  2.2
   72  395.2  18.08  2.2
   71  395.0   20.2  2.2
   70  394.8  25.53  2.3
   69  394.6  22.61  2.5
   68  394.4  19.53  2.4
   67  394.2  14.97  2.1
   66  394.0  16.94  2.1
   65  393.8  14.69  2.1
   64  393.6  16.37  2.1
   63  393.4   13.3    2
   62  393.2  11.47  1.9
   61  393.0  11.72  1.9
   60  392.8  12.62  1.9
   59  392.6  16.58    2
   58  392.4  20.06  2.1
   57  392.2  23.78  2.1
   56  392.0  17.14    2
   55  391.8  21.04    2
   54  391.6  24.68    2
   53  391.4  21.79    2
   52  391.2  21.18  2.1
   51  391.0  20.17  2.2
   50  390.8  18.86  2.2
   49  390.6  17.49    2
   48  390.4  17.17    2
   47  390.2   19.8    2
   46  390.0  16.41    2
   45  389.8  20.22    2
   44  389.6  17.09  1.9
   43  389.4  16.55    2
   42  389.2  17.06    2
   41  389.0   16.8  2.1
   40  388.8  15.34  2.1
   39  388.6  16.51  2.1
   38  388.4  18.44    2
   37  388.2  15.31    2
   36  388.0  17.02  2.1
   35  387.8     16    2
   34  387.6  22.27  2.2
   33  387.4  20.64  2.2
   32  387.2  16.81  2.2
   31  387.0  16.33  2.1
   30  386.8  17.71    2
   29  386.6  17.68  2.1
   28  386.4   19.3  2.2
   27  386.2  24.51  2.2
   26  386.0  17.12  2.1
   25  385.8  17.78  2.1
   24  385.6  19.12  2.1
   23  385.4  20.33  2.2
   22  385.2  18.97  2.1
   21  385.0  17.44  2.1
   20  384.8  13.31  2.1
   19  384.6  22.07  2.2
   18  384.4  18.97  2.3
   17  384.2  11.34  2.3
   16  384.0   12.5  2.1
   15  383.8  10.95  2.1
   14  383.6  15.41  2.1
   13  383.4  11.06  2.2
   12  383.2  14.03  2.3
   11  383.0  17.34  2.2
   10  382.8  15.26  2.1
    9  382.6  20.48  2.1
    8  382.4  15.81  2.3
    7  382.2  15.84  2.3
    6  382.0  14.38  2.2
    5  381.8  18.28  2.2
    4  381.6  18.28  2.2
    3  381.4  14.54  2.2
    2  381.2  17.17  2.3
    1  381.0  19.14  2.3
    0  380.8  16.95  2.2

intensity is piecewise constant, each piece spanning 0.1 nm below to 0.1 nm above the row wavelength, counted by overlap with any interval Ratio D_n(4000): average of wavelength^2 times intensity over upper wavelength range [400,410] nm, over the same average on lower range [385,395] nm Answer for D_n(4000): 1.3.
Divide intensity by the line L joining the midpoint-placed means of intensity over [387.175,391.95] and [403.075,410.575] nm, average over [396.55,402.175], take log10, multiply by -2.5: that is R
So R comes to 0.06 mag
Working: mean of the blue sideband 18.5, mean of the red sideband 21.7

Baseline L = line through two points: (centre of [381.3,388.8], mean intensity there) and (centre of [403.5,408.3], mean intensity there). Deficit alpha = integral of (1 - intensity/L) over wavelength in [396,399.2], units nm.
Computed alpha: 0.59 nm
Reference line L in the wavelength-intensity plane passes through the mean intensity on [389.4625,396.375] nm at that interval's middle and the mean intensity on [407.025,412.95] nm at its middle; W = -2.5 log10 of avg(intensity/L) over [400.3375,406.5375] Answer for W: -0.15 mag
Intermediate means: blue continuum 18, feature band 22.3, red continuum 20.5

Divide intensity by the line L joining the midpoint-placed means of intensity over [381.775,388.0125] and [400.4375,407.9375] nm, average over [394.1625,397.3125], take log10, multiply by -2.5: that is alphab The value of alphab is 0.18 mag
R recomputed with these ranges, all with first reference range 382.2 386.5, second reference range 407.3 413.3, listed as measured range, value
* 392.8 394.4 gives 0.24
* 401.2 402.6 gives -0.15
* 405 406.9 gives -0.14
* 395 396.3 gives 0.07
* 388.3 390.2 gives 0.01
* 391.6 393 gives -0.04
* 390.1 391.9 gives -0.14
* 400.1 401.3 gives -0.17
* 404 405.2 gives -0.15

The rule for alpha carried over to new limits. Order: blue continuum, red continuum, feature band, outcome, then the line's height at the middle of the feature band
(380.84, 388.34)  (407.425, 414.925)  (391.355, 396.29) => 0.11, 18.3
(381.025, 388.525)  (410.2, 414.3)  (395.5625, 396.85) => 0.23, 18.3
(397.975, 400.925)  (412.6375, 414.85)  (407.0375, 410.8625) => 0.09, 21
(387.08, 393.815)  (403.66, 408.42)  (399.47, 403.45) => -0.11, 20.9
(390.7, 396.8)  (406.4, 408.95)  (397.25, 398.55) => 0.10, 18.8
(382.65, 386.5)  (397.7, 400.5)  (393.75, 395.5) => 0.00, 18.9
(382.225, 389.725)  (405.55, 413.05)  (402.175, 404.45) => -0.23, 19.9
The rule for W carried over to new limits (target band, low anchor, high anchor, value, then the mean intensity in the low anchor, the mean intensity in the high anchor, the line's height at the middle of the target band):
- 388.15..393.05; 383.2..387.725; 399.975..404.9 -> 0.03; 17.3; 22.1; 18.7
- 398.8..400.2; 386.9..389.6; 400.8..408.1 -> 0.03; 17.3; 22.1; 20.6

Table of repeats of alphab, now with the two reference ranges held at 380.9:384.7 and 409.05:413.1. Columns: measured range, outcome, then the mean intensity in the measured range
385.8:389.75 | -0.07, 17.8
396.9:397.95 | 0.27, 14.1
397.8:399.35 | -0.11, 20.2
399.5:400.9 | -0.13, 20.8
